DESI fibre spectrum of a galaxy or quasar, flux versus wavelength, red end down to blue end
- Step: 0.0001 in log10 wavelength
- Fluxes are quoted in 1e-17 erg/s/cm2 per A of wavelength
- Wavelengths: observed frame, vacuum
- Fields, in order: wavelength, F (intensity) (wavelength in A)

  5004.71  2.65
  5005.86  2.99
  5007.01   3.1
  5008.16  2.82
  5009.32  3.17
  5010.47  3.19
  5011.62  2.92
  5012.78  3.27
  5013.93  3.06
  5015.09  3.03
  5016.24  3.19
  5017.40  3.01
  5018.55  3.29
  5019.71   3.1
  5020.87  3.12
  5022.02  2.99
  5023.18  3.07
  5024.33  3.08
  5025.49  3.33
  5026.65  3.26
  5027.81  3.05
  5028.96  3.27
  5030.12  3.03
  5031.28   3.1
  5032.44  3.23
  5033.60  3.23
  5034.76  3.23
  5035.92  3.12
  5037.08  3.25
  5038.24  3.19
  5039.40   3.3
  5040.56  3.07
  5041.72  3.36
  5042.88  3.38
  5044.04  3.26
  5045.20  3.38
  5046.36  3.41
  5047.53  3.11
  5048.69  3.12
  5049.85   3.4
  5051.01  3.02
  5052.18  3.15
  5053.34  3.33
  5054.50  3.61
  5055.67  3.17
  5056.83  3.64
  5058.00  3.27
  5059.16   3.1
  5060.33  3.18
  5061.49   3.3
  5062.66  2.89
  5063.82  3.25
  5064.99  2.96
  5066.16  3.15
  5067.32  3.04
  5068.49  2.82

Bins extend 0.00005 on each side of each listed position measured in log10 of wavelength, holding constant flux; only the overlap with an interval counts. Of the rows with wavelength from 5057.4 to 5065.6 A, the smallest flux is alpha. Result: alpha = 2.89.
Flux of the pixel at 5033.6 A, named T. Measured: 3.23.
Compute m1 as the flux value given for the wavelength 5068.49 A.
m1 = 2.82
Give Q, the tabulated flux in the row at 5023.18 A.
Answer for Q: 3.07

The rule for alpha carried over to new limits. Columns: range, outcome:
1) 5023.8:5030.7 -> 3.03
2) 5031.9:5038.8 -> 3.12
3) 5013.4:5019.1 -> 3.01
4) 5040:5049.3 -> 3.07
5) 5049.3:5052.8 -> 3.02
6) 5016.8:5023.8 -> 2.99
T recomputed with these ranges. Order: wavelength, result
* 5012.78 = 3.27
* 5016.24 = 3.19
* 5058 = 3.27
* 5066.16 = 3.15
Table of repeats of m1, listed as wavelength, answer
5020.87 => 3.12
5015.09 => 3.03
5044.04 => 3.26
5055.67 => 3.17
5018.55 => 3.29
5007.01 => 3.1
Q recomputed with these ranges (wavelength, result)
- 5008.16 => 2.82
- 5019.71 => 3.1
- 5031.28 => 3.1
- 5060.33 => 3.18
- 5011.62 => 2.92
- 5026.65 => 3.26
